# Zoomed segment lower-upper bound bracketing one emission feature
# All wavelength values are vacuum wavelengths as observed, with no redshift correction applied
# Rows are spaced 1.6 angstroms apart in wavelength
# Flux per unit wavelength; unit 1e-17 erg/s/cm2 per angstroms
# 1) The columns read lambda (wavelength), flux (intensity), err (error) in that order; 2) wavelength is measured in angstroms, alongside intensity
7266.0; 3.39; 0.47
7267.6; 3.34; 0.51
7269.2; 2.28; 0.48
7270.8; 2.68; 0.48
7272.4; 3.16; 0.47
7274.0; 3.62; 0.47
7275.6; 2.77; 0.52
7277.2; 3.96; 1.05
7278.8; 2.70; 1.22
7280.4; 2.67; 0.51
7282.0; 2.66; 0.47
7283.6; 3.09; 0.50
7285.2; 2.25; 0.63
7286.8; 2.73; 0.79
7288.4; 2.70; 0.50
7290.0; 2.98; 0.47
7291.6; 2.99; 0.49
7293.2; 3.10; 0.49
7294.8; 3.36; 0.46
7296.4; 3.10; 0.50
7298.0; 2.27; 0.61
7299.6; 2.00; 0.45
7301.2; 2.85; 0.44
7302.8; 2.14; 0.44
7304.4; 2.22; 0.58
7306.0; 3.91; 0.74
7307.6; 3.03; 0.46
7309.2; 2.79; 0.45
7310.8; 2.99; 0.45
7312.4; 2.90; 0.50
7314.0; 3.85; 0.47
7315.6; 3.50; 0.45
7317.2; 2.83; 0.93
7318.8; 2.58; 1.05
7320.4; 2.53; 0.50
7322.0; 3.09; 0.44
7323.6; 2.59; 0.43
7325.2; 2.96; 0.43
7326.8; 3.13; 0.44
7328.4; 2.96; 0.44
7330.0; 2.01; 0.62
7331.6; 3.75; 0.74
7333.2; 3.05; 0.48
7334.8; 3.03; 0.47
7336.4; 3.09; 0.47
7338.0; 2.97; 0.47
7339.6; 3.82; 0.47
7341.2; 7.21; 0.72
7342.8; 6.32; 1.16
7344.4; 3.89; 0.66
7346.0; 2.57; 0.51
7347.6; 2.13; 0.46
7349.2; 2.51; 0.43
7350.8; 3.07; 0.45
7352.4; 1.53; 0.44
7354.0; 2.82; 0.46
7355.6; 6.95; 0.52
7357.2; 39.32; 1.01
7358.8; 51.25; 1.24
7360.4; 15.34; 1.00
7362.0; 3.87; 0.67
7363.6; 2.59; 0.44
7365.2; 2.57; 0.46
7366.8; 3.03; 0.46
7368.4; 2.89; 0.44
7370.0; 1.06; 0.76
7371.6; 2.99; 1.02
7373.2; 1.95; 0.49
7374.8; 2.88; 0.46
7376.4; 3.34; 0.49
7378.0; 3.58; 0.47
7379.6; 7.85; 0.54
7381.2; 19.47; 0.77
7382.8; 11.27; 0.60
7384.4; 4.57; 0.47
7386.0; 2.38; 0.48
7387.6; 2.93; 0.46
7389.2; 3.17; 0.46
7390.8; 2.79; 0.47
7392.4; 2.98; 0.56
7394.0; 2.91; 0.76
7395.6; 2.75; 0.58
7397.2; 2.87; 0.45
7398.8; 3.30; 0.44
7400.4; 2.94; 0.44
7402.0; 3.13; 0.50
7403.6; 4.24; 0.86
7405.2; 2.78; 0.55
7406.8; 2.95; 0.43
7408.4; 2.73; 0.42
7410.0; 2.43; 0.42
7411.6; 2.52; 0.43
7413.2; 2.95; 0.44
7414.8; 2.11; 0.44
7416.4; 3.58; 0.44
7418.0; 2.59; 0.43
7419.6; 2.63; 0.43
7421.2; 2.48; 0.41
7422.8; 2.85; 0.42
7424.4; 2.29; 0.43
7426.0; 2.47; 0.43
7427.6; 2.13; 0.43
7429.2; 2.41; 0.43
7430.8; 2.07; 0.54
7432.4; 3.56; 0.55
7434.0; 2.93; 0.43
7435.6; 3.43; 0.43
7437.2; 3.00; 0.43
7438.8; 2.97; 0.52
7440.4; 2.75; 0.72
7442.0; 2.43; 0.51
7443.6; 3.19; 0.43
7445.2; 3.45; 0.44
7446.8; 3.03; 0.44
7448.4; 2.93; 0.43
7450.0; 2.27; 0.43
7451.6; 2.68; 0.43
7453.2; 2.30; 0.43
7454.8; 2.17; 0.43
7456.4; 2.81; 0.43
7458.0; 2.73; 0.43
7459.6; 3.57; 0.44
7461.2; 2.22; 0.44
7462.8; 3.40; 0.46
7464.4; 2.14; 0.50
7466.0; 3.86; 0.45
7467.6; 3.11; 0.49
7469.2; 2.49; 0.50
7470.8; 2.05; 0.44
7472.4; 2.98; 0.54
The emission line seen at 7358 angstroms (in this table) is H-alpha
